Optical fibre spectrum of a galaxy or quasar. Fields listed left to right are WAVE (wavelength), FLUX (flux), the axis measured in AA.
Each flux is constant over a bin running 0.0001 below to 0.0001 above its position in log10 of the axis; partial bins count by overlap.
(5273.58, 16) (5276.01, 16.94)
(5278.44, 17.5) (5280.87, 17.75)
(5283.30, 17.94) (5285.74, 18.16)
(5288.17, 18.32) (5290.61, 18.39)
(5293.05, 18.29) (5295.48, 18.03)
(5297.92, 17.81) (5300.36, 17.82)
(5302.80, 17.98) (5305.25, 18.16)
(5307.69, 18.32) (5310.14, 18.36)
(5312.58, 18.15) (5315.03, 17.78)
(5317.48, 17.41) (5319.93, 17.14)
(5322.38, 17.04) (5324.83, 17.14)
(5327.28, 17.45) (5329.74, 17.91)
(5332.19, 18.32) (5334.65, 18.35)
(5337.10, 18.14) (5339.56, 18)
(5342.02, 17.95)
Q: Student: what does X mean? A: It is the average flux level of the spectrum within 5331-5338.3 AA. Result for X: 18.3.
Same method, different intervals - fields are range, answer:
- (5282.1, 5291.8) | 18.2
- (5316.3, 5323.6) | 17.2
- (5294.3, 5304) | 17.9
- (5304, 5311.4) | 18.3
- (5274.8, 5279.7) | 17.2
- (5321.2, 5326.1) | 17.1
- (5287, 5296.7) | 18.3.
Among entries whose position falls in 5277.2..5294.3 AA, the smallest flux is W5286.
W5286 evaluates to 17.5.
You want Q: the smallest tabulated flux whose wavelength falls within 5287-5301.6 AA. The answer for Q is 17.81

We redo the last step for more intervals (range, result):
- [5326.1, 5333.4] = 17.45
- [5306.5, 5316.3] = 17.78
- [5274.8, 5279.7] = 16.94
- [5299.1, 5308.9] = 17.82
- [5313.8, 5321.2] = 17.14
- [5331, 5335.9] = 18.32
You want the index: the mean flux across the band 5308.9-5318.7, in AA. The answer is 17.9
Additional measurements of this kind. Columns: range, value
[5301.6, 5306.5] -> 18.1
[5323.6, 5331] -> 17.5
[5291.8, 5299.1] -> 18.1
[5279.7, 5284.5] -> 17.9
